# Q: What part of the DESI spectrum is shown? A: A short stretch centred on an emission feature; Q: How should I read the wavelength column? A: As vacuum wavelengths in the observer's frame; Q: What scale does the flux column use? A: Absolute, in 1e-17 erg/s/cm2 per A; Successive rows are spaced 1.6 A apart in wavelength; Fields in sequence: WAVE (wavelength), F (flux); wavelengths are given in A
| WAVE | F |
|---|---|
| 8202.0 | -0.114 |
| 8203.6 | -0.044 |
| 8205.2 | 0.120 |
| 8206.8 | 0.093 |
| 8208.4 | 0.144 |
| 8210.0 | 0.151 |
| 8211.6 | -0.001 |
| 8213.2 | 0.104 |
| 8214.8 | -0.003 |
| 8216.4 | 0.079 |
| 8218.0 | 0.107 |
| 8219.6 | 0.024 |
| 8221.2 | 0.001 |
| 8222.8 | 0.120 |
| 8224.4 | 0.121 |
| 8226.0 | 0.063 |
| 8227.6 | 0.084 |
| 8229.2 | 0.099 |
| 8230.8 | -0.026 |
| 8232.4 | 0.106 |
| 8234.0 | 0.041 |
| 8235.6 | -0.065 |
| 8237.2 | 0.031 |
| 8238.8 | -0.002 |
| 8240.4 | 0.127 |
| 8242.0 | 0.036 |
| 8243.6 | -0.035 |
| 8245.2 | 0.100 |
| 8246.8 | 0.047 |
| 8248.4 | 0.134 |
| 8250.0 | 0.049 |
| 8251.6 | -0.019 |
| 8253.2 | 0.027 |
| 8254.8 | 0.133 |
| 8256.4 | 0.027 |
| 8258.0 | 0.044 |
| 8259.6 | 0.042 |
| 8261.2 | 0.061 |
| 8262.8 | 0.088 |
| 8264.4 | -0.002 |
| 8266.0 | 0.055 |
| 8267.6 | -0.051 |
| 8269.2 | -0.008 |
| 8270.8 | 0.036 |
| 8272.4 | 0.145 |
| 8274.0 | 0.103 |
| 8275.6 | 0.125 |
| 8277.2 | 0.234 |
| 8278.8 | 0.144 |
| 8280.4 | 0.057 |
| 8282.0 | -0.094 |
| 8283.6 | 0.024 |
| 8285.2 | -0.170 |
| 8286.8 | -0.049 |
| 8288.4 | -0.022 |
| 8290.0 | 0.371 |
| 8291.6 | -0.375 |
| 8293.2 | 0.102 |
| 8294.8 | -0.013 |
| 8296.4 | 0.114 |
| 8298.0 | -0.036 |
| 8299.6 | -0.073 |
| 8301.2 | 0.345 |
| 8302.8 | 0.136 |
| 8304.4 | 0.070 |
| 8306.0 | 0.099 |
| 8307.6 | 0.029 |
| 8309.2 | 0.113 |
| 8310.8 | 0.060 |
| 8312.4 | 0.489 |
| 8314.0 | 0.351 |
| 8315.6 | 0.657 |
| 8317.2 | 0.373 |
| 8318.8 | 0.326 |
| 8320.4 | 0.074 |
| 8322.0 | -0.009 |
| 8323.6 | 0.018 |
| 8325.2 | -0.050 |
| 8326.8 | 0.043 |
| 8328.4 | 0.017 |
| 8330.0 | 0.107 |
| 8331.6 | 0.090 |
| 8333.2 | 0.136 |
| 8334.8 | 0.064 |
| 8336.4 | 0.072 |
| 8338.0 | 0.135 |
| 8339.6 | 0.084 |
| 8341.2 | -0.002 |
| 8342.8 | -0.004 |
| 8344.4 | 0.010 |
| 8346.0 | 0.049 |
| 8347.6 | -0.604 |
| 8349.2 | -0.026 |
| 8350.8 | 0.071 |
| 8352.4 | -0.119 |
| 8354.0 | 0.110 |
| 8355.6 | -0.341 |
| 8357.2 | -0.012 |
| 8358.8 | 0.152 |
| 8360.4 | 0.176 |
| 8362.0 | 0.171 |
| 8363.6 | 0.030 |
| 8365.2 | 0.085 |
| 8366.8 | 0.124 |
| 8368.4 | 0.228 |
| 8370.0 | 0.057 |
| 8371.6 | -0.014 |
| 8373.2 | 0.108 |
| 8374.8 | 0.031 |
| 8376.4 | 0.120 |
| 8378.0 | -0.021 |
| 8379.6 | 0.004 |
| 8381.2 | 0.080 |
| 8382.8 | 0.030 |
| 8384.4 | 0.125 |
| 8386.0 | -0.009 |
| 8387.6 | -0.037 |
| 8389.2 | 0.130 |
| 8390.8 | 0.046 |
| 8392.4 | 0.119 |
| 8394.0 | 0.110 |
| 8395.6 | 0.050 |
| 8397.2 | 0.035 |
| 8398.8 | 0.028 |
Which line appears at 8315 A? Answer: H-gamma 4340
